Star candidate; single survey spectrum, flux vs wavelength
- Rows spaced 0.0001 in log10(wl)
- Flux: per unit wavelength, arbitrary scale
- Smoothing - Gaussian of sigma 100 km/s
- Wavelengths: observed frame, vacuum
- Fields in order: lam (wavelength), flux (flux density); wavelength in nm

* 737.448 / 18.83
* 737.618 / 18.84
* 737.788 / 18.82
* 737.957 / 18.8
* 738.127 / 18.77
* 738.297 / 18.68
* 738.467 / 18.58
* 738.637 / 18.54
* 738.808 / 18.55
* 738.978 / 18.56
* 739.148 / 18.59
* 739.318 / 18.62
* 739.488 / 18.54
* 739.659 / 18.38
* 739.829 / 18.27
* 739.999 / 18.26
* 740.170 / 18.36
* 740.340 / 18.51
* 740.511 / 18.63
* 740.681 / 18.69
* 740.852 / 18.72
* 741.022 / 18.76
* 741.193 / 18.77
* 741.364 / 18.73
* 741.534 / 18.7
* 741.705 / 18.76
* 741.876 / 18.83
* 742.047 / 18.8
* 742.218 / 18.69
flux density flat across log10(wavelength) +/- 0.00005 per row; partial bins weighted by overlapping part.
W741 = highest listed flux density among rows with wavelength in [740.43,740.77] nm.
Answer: 18.69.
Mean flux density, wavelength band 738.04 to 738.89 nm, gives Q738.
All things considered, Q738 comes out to 18.6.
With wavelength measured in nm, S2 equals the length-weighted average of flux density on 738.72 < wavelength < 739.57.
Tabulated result 18.6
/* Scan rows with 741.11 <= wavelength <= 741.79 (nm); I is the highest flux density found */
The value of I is 18.77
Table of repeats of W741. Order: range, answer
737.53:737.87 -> 18.84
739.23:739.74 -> 18.62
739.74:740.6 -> 18.63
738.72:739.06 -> 18.56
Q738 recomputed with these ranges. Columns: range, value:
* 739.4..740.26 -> 18.4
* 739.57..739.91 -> 18.3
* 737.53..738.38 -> 18.8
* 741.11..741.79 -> 18.7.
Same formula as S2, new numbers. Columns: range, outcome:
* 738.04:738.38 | 18.7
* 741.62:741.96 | 18.8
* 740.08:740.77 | 18.5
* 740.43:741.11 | 18.7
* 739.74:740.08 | 18.3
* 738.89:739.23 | 18.6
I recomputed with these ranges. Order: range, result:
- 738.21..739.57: 18.68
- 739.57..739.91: 18.38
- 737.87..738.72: 18.8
